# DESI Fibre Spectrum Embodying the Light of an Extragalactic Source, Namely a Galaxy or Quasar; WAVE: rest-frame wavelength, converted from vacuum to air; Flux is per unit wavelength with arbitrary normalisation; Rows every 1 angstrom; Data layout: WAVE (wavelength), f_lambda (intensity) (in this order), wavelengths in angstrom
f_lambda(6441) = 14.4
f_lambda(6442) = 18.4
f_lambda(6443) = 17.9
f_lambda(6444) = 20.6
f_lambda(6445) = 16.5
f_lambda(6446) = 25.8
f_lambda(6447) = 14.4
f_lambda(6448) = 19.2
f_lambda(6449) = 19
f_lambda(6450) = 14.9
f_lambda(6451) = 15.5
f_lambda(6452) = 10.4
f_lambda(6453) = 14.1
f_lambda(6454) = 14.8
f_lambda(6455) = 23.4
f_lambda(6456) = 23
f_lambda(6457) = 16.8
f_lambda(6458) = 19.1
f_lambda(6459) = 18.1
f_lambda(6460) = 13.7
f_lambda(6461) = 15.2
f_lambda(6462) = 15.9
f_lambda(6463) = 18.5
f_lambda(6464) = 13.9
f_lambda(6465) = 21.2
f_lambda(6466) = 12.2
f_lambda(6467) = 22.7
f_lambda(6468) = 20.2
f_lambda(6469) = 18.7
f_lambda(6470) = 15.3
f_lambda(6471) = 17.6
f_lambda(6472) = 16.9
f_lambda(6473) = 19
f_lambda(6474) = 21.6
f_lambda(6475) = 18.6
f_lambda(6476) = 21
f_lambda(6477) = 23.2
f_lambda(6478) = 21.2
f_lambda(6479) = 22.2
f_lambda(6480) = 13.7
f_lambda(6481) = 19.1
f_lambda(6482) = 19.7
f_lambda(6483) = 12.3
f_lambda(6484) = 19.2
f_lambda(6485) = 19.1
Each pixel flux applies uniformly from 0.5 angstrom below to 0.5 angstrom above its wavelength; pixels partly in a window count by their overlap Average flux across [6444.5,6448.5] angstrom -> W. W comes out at 19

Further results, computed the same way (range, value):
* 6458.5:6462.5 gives 15.7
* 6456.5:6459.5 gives 18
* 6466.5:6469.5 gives 20.5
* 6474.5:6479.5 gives 21.2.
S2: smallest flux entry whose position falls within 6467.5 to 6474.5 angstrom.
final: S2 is 15.3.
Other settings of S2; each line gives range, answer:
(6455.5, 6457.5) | 16.8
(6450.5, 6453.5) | 10.4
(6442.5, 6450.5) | 14.4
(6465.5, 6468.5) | 12.2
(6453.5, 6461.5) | 13.7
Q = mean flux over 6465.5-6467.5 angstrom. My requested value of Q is 17.4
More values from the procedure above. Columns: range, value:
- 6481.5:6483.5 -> 16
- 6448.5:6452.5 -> 14.9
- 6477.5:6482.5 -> 19.2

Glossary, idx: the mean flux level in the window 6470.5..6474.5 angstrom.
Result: 18.8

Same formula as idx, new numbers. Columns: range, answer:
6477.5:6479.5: 21.7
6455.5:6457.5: 19.9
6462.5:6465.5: 17.9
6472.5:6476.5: 20.1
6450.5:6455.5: 15.6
